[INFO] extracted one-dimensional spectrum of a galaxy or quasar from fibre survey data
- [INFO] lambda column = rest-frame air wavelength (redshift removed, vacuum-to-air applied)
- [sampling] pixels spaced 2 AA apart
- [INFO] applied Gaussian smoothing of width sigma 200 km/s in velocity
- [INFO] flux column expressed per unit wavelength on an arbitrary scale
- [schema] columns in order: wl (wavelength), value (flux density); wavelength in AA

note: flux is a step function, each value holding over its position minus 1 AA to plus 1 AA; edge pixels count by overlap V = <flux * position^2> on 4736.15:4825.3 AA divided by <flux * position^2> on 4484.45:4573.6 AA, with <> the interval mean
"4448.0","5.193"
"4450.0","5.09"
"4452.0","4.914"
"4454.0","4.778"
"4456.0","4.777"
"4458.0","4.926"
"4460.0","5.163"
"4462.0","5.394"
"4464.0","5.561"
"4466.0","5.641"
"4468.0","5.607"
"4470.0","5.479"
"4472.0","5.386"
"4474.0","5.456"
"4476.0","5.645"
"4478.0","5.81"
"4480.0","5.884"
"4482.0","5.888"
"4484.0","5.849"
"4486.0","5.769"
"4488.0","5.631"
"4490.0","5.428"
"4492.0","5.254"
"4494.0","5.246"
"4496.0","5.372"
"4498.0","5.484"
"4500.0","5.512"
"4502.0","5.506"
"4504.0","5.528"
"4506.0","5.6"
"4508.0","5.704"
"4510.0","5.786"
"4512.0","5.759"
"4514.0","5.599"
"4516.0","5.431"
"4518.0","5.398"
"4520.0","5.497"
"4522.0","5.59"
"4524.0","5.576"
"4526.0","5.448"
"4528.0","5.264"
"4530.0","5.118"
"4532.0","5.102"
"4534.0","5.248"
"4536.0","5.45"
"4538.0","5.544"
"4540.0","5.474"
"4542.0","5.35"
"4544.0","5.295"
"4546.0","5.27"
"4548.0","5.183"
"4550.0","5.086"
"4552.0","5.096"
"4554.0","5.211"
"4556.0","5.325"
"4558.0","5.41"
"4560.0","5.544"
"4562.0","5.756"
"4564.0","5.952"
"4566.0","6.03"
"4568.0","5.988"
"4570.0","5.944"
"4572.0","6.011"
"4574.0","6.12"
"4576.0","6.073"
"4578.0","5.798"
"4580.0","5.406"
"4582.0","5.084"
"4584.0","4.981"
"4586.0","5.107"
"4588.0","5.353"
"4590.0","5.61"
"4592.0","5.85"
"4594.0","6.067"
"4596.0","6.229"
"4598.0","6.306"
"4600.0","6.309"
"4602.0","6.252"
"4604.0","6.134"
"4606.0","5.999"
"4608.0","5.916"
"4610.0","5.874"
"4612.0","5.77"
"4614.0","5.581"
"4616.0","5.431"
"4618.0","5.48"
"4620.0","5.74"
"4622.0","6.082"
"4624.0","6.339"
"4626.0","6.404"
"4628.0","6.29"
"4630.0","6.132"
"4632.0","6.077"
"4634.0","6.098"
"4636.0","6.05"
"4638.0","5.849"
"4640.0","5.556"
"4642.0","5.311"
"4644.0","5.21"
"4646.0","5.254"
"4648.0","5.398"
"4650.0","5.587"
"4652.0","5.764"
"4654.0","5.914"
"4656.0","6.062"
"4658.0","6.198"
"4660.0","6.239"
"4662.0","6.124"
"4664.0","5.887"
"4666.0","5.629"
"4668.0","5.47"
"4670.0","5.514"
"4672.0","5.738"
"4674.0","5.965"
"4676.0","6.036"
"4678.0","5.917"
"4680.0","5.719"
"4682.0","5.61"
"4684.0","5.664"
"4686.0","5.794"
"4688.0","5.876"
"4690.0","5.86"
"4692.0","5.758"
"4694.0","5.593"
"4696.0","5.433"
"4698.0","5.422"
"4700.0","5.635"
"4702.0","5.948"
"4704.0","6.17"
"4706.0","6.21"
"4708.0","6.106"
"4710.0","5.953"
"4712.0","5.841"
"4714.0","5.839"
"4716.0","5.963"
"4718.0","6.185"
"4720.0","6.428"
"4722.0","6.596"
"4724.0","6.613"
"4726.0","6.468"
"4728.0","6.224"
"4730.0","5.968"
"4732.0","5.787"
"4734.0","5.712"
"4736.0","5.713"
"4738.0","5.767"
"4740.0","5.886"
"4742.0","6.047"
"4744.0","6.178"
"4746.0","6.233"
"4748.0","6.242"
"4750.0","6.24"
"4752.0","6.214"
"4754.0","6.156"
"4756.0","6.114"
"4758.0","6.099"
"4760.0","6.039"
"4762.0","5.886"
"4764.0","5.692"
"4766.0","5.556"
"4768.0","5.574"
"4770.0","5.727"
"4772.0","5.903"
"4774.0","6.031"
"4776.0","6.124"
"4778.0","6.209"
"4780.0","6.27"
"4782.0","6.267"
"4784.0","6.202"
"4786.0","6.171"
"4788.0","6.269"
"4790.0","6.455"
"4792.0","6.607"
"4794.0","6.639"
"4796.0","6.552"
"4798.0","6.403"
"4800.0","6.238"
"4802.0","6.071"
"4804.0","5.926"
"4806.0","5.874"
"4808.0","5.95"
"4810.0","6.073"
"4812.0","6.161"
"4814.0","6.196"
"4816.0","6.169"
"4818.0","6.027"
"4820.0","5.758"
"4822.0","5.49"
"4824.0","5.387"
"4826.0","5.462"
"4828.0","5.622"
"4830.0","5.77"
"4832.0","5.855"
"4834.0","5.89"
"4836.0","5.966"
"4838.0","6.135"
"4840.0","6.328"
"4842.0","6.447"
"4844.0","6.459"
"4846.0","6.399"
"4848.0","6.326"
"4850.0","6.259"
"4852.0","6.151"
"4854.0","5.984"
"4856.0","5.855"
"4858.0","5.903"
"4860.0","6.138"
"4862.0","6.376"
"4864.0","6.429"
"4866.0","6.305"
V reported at 1.2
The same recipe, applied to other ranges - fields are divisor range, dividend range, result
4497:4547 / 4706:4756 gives 1.22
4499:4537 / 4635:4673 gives 1.11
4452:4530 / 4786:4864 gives 1.28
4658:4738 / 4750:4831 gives 1.06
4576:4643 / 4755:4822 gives 1.13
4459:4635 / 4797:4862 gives 1.20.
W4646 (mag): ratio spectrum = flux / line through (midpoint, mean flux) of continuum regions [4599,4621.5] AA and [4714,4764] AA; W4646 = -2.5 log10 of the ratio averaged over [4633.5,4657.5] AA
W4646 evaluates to 0.05 mag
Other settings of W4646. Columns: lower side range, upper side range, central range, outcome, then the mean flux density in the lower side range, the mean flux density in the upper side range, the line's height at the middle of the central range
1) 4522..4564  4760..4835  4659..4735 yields -0.030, 5.36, 6.01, 5.75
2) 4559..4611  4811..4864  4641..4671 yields 0.035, 5.83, 6.03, 5.89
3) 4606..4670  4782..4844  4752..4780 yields 0.010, 5.83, 6.08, 6.01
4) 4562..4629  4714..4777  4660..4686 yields 0.030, 5.86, 6.04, 5.95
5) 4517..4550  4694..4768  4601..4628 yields -0.059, 5.35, 6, 5.62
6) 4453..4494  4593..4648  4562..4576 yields -0.045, 5.46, 5.91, 5.75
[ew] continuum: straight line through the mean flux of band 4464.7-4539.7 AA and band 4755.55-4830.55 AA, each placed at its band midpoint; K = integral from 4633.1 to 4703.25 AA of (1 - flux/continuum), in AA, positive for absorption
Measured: 0.8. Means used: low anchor 5.53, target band 5.75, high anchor 6.03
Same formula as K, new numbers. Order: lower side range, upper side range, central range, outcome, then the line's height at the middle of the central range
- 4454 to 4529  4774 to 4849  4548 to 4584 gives 0.2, 5.64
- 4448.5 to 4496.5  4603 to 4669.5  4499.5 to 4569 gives 1.2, 5.57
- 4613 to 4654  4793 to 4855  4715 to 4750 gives -1.1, 5.93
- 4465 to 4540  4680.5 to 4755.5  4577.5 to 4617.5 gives -0.2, 5.73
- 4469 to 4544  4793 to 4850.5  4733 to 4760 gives -0.5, 5.93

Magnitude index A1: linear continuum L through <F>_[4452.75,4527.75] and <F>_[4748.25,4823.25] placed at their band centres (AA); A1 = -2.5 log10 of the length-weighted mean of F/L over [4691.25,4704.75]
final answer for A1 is 0.04 mag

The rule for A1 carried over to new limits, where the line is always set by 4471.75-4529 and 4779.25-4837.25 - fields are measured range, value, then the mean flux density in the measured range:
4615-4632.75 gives -0.043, 6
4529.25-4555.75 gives 0.073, 5.27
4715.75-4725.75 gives -0.084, 6.39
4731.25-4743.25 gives 0.022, 5.83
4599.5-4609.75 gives -0.067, 6.09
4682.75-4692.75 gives 0.015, 5.79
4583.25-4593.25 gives 0.058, 5.41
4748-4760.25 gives -0.033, 6.16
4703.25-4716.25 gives -0.020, 6.01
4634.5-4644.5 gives 0.028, 5.64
